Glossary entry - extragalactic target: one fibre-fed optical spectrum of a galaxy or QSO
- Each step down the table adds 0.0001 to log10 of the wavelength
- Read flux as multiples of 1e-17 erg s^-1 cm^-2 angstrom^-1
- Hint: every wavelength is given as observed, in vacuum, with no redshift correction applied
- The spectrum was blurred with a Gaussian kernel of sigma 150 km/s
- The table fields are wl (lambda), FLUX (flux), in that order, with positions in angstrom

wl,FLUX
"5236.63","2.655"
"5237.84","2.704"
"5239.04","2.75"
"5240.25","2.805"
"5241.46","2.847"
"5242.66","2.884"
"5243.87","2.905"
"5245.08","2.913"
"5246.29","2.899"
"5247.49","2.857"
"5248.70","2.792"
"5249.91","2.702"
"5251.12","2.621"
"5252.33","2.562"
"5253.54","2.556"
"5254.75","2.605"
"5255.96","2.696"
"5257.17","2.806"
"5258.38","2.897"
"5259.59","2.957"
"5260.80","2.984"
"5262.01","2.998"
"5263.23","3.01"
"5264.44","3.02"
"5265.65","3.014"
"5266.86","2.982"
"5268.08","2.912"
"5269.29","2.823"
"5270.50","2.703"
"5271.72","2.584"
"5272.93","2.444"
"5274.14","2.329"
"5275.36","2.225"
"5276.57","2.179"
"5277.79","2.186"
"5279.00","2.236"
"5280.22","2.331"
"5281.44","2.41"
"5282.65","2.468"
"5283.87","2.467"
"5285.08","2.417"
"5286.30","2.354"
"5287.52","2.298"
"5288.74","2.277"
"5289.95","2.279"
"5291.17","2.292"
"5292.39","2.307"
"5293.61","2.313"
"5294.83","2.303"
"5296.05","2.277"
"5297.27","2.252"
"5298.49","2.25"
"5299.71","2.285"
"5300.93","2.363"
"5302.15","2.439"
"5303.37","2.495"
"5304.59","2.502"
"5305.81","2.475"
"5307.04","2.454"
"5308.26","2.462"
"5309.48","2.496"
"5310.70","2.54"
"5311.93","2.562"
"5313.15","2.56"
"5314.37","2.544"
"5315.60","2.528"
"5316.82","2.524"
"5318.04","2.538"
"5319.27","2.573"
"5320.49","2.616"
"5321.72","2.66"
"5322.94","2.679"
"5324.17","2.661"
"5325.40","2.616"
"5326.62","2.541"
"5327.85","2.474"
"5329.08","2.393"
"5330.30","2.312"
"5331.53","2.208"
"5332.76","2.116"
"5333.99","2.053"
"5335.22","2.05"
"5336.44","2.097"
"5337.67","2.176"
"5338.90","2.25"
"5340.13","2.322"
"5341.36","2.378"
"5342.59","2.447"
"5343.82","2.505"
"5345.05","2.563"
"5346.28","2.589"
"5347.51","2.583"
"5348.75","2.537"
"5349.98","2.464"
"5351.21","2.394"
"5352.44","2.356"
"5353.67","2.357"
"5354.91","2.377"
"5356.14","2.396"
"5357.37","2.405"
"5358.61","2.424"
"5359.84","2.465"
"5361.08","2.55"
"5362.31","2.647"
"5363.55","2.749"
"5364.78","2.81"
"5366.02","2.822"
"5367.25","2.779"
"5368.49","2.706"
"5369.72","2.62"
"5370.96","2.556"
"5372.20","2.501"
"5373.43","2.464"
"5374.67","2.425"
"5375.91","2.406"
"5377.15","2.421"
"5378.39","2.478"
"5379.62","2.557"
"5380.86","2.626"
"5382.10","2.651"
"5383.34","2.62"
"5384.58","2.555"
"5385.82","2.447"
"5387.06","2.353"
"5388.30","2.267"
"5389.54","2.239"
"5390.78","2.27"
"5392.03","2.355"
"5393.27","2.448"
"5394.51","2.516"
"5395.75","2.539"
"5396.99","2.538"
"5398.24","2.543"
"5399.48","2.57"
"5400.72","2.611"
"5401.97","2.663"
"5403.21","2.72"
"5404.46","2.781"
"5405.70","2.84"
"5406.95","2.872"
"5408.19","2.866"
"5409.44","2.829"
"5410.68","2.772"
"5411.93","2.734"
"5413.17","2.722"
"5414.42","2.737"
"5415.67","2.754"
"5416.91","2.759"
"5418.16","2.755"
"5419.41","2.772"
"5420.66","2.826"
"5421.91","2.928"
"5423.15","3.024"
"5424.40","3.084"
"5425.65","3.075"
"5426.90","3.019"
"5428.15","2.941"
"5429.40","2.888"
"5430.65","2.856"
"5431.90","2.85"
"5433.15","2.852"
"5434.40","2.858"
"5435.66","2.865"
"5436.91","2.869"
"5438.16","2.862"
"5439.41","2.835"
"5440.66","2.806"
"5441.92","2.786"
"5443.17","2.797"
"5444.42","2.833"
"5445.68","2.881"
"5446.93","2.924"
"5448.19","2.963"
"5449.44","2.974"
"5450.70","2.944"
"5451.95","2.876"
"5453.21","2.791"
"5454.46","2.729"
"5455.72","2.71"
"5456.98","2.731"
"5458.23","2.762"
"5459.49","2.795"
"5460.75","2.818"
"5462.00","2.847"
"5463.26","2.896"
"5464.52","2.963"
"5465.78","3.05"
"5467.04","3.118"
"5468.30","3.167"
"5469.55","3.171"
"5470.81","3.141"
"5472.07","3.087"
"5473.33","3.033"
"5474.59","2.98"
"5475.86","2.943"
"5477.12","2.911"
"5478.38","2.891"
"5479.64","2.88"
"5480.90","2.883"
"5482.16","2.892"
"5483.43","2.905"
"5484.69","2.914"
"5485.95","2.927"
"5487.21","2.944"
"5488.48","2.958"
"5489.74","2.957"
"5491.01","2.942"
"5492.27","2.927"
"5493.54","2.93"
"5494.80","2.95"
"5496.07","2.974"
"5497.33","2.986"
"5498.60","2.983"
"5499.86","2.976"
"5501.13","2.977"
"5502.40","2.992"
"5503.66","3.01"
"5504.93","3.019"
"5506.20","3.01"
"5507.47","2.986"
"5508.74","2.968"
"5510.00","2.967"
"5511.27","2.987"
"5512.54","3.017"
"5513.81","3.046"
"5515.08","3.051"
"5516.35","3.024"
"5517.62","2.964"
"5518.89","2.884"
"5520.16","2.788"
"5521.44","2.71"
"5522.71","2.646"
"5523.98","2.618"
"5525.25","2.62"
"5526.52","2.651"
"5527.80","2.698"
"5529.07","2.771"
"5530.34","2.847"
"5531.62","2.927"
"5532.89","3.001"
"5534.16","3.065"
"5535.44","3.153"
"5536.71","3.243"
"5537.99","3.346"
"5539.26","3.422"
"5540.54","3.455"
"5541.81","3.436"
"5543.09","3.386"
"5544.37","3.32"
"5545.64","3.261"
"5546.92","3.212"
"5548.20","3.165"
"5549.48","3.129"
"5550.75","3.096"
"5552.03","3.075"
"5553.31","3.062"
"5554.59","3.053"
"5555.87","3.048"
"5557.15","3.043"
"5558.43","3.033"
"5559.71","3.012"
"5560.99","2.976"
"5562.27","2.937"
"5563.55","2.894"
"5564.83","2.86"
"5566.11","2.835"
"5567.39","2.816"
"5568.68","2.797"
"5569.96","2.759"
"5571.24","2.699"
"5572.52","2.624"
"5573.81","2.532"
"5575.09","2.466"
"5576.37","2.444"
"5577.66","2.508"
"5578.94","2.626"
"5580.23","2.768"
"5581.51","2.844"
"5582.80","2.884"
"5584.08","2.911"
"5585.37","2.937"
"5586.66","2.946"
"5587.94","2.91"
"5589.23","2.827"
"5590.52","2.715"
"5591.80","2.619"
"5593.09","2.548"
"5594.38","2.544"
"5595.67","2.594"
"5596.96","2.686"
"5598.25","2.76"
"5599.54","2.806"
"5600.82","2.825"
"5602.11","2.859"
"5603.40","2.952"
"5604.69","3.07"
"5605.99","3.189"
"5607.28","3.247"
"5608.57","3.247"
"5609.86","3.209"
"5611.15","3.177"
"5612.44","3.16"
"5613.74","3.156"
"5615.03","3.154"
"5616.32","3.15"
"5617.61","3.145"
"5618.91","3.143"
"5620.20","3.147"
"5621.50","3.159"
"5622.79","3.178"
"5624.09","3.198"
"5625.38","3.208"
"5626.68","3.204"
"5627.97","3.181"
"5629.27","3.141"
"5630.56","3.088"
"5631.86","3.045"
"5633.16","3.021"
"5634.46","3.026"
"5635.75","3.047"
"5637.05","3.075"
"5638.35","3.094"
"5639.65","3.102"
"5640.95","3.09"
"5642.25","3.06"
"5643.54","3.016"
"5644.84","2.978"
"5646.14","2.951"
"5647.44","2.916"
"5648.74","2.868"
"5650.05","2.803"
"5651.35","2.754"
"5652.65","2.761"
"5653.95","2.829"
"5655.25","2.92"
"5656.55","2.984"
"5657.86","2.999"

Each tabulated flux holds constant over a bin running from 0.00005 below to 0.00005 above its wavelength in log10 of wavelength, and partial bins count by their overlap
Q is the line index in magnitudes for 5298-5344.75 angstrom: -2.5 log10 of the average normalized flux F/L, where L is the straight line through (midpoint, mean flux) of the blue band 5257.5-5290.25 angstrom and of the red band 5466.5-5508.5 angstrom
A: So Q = 0.106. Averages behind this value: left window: 2.59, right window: 2.98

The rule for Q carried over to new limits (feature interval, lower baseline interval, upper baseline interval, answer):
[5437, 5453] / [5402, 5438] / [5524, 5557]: 0.01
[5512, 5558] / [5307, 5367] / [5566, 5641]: -0.08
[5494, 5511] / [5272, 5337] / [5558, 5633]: -0.09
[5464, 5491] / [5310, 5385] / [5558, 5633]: -0.10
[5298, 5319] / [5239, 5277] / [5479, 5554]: 0.14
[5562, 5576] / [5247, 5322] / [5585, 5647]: 0.08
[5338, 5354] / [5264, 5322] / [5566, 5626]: 0.04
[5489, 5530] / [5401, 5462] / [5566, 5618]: -0.02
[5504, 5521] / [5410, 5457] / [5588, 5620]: -0.03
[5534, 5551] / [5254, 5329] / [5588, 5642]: -0.13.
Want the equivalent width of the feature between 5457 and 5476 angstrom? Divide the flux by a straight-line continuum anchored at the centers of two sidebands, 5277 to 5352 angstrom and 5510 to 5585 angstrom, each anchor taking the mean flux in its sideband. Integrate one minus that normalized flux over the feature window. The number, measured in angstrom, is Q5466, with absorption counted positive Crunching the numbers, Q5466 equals -1.5 angstrom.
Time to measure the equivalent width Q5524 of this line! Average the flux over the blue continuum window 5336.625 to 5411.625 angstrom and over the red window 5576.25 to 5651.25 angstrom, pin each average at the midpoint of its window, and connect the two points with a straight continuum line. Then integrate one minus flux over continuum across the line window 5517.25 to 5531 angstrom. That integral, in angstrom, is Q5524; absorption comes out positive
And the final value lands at 0.32 angstrom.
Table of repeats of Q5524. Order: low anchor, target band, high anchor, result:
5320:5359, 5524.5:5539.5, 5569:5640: -0.9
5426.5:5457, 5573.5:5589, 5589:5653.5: 1.2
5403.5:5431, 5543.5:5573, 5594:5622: -0.1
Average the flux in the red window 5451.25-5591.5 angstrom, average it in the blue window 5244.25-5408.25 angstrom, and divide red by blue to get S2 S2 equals 1.16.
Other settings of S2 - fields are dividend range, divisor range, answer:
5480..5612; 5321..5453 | 1.12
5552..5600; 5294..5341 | 1.16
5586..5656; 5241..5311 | 1.17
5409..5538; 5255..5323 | 1.15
